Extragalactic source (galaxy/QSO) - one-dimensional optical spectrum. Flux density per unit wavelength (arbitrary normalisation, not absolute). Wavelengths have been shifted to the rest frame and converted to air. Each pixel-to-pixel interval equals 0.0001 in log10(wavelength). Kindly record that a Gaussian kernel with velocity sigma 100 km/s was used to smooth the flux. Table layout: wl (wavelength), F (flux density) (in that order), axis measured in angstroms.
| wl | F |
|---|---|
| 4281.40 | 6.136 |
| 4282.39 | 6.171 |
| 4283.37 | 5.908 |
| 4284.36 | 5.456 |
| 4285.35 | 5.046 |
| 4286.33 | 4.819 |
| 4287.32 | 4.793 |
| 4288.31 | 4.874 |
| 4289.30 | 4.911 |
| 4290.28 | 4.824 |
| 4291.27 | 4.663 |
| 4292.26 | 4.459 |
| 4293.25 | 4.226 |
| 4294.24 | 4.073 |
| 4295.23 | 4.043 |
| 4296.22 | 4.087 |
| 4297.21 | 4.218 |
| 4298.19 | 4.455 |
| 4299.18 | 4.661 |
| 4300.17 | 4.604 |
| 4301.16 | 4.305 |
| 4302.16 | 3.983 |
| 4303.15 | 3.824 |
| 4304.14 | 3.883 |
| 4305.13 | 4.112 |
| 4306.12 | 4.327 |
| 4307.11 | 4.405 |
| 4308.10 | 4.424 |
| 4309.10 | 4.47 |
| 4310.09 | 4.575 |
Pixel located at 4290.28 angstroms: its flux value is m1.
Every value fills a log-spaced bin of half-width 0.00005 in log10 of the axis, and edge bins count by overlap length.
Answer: 4.824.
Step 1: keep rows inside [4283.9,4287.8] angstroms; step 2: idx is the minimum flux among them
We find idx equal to 4.793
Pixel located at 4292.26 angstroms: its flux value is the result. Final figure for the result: 4.459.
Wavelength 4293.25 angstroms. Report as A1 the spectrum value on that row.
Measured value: 4.226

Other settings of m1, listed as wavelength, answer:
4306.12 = 4.327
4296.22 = 4.087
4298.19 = 4.455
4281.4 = 6.136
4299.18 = 4.661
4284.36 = 5.456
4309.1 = 4.47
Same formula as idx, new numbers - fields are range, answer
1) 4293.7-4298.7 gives 4.043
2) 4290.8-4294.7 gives 4.073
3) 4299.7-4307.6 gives 3.824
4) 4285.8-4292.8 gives 4.459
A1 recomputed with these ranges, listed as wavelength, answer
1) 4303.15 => 3.824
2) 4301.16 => 4.305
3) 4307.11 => 4.405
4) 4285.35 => 5.046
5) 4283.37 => 5.908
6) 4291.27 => 4.663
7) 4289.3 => 4.911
